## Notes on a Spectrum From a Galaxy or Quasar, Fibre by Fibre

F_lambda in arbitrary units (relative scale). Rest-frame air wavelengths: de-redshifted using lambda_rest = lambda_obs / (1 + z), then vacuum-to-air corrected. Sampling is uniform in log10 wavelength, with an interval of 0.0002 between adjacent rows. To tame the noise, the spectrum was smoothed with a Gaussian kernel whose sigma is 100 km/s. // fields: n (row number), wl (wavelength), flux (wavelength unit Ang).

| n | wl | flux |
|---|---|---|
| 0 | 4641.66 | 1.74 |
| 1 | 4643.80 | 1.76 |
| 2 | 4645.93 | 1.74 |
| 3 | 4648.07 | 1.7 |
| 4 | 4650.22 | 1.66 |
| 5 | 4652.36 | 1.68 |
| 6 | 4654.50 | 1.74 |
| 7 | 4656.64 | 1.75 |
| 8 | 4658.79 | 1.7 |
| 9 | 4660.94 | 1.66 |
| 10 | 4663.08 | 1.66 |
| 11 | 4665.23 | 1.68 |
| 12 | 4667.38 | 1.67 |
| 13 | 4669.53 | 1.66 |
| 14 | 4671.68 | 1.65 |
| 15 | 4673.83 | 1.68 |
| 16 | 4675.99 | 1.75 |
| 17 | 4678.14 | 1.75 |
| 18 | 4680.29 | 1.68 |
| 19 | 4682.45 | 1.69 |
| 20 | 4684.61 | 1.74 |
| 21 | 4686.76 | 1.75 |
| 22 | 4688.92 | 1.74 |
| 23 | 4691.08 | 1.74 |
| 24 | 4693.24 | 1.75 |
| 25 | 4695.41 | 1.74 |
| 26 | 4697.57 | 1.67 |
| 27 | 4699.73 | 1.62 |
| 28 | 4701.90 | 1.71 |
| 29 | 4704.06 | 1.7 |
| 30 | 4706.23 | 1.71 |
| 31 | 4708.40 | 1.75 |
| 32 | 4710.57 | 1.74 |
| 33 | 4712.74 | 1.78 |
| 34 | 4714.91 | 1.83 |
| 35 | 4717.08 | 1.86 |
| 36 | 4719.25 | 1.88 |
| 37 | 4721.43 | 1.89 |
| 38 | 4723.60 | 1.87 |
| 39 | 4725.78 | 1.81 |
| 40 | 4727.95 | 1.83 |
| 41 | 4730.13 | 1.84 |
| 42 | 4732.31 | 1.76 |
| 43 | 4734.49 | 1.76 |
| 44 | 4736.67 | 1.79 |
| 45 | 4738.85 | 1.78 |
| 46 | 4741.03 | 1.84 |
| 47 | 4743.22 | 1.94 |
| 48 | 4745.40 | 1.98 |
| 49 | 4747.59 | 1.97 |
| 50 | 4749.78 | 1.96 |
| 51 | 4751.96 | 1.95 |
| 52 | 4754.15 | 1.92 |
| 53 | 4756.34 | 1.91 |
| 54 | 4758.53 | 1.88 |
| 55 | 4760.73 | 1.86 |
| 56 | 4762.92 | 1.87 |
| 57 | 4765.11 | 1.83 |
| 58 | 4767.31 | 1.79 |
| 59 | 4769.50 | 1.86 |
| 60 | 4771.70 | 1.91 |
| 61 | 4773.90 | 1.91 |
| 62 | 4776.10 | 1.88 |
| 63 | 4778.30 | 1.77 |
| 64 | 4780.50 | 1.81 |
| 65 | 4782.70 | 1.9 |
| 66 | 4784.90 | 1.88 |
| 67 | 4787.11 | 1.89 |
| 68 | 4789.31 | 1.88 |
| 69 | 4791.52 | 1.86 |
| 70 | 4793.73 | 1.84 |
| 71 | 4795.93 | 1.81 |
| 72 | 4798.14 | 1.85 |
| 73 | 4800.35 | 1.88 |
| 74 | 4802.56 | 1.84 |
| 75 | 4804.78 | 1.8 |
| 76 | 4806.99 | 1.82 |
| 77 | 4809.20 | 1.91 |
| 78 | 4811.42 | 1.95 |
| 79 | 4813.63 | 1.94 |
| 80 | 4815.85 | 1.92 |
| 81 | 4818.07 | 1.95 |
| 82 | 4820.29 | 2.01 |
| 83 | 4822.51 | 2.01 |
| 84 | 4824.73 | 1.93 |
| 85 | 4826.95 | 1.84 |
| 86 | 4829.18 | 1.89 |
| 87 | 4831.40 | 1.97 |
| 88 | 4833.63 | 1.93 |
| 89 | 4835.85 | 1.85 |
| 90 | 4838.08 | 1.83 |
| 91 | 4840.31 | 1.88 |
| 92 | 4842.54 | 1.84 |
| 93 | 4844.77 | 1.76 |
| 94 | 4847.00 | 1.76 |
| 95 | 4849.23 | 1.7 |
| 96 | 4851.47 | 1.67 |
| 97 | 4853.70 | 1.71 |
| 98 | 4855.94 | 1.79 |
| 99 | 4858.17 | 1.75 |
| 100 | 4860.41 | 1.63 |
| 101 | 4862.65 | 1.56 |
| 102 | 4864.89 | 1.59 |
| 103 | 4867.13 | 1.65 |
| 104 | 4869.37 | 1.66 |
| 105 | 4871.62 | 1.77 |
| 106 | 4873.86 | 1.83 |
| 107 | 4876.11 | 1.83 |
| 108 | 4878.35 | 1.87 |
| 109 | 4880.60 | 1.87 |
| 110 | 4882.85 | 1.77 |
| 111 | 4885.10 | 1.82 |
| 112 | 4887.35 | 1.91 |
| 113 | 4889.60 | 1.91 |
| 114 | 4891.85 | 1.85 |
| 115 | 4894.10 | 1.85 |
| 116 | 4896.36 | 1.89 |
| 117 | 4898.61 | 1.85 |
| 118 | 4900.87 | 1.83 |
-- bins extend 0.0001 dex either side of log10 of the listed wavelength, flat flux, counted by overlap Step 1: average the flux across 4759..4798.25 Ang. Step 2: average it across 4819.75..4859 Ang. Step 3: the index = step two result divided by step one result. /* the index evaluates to 1.0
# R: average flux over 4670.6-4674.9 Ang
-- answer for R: 1.67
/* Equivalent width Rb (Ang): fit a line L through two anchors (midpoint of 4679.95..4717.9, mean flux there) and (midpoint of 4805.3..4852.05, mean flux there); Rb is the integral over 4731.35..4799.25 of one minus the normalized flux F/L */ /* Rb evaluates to -2.3 Ang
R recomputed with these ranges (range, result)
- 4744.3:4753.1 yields 1.97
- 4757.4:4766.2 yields 1.86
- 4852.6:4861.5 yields 1.72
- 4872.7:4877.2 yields 1.83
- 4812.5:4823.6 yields 1.97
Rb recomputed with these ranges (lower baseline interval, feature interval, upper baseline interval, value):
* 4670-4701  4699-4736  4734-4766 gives 0.22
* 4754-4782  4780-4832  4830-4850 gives -1.19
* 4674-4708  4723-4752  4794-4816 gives -1.32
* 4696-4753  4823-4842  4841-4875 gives -1.75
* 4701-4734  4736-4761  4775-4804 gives -1.10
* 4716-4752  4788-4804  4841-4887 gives -0.39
